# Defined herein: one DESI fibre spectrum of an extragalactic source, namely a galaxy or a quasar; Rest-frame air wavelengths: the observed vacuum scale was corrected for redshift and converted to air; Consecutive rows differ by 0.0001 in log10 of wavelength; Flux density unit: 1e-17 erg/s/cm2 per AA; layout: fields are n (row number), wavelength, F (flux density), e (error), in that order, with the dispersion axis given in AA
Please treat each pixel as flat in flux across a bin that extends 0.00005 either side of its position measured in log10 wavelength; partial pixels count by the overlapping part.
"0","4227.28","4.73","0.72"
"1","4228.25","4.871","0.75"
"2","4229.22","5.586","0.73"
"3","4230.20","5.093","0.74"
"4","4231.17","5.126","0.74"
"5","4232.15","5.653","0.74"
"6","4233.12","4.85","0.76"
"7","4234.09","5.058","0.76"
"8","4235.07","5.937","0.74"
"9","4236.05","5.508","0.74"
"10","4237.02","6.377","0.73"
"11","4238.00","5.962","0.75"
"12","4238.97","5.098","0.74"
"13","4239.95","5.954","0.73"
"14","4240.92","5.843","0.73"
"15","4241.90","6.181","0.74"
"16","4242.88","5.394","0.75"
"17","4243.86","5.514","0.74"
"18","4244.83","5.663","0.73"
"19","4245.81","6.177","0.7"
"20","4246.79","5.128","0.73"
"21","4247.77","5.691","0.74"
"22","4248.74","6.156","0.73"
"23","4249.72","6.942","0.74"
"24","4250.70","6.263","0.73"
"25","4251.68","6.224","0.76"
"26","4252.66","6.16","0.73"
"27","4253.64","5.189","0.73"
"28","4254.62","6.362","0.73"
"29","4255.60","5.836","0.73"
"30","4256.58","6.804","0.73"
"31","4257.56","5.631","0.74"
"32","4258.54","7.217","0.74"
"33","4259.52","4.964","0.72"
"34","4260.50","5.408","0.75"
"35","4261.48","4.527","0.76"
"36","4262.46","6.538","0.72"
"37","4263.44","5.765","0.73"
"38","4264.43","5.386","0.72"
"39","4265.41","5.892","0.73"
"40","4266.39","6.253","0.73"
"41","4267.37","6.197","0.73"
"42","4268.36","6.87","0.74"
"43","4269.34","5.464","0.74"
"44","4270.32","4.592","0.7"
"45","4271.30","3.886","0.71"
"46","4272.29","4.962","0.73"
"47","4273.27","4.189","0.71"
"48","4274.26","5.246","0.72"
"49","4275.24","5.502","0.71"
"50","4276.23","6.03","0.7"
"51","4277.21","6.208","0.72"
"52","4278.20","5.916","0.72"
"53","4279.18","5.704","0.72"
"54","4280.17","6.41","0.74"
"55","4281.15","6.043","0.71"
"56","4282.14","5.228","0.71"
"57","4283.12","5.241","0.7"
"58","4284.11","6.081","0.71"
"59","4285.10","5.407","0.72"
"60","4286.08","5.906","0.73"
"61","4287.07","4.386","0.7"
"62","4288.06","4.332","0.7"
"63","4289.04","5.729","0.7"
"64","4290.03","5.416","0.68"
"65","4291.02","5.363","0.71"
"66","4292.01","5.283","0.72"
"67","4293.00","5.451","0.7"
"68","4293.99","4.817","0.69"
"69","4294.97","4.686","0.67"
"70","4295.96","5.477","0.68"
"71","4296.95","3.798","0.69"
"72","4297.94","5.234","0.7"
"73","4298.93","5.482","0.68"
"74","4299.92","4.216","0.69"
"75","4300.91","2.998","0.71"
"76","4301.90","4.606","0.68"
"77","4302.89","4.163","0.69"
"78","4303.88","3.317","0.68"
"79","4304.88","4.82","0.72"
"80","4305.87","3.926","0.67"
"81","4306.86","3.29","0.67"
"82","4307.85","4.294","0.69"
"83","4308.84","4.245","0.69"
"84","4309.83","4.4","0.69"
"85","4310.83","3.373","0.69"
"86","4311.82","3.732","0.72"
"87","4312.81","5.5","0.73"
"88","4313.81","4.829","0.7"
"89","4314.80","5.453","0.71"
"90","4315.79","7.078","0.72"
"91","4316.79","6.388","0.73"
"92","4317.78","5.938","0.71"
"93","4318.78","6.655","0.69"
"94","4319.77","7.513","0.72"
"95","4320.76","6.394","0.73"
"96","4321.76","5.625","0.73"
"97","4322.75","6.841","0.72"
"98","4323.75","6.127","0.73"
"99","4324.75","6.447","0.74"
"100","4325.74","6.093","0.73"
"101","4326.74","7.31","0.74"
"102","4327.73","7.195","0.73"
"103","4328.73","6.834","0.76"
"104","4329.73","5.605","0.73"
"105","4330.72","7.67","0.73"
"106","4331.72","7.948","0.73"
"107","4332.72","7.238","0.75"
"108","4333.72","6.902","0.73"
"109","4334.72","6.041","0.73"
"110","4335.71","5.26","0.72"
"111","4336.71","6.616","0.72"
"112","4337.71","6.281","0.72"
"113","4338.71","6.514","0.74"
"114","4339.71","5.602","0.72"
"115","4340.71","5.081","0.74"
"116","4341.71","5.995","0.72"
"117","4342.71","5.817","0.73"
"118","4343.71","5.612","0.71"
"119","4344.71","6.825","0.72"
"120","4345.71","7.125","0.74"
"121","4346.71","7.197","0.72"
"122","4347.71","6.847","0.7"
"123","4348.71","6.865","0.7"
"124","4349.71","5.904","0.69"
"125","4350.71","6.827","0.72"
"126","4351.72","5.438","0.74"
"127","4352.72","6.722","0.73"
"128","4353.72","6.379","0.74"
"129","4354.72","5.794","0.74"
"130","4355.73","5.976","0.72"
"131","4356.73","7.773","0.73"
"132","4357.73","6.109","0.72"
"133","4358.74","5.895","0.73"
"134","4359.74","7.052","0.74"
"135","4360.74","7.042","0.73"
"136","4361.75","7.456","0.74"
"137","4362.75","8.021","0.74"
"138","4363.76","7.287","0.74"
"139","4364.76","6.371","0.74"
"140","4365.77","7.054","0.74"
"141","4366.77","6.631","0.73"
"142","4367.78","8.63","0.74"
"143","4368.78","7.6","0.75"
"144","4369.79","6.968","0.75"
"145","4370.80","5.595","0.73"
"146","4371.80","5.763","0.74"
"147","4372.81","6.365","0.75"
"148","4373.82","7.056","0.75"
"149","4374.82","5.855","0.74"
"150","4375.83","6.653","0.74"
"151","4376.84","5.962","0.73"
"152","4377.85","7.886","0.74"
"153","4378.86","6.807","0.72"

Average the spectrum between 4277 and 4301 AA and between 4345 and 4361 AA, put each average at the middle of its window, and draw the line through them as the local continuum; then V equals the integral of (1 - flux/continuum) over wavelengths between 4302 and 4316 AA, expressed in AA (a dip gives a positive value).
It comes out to 3.1 AA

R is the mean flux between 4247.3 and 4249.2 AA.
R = 5.95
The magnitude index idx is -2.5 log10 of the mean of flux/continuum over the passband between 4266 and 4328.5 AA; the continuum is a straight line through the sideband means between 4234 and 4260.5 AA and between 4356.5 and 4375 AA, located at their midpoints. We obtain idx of 0.18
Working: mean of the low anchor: 5.9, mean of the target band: 5.33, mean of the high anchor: 6.88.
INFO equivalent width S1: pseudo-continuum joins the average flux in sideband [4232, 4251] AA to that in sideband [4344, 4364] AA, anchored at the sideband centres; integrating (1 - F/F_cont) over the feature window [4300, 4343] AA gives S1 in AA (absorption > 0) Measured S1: 5.3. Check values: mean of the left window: 5.77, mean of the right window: 6.71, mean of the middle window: 5.66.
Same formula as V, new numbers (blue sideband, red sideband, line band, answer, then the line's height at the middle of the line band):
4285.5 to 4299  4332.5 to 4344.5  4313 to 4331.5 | -2.3 AA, 5.73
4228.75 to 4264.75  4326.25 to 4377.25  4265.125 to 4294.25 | 2.7 AA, 6.03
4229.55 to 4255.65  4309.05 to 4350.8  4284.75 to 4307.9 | 5.2 AA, 6.03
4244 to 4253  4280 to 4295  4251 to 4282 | 0.0 AA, 5.72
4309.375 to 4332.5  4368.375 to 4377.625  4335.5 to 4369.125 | -1.3 AA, 6.33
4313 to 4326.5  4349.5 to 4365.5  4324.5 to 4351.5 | -0.2 AA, 6.45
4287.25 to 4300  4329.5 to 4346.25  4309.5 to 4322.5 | 0.2 AA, 5.71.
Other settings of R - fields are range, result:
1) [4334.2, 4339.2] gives 6.15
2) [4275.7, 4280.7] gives 6.05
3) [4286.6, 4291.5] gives 5.05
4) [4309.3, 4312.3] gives 3.84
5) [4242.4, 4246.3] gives 5.69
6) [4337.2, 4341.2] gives 5.87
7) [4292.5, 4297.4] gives 4.86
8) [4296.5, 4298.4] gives 4.52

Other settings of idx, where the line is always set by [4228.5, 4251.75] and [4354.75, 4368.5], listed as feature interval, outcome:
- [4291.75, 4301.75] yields 0.312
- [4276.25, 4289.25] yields 0.102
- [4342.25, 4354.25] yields 0.062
